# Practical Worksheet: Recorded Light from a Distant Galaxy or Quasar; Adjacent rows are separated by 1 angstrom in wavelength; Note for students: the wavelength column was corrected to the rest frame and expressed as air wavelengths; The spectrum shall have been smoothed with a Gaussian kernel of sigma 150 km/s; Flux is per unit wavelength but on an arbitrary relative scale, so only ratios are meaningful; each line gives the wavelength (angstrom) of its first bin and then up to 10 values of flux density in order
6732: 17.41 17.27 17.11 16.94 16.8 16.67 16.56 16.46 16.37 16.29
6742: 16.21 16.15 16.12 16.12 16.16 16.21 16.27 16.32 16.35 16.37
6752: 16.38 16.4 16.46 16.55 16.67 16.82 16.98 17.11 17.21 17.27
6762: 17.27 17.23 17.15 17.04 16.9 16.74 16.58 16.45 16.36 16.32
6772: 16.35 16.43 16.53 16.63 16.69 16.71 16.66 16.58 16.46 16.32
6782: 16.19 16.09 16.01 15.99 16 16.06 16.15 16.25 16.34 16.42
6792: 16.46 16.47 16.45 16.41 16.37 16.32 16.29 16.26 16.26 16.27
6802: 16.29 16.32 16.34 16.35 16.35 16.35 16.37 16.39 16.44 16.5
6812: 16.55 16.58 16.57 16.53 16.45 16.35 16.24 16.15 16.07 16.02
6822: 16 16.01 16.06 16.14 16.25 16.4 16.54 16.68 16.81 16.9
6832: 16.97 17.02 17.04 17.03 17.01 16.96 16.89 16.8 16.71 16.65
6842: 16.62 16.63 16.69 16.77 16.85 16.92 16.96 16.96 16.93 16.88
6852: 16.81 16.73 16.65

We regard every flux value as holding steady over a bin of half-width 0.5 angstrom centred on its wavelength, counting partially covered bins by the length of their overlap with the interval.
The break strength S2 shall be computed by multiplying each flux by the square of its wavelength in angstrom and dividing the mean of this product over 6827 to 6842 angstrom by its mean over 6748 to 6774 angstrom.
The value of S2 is 1.0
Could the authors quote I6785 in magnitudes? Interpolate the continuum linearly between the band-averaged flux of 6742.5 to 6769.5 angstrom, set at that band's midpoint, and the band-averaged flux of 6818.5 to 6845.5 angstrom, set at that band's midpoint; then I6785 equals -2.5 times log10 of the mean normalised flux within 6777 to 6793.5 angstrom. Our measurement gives 0.02 mag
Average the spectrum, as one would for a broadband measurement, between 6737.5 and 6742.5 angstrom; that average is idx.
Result 16.4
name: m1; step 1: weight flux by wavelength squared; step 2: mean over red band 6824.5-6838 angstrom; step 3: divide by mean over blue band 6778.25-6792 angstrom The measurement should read 1.05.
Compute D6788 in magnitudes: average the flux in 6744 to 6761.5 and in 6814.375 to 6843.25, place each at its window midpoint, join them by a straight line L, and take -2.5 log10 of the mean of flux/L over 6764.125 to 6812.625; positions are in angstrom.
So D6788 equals 0.01 mag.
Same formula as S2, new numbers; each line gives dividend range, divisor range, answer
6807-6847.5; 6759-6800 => 1.02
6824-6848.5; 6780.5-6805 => 1.04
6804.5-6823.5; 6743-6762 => 1.00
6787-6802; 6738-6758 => 1.01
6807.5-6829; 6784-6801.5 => 1.01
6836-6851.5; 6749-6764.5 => 1.03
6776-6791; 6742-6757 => 1.01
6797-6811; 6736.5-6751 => 1.02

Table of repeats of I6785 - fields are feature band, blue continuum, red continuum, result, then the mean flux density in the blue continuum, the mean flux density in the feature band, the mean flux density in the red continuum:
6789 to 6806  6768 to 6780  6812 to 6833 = 0.01 mag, 16.5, 16.3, 16.4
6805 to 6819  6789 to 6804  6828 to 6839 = 0.01 mag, 16.3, 16.4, 16.9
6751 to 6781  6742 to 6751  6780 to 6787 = -0.04 mag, 16.2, 16.7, 16.1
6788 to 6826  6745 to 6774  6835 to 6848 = 0.03 mag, 16.6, 16.3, 16.8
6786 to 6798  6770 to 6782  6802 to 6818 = 0.01 mag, 16.5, 16.3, 16.4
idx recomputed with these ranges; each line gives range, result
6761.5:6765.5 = 17.2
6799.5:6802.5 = 16.3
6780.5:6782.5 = 16.3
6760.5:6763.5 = 17.3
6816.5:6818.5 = 16.3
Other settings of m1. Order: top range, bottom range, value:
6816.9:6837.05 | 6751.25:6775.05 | 1.00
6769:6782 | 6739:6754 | 1.02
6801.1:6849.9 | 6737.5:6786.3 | 1.02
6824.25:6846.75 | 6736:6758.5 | 1.05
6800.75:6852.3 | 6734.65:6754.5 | 1.04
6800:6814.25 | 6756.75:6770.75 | 0.98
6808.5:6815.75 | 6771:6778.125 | 1.01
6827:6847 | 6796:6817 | 1.04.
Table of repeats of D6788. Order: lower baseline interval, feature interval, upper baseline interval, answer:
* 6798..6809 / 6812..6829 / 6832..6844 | 0.02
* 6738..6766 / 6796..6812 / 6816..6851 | 0.02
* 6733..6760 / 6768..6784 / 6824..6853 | 0.01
